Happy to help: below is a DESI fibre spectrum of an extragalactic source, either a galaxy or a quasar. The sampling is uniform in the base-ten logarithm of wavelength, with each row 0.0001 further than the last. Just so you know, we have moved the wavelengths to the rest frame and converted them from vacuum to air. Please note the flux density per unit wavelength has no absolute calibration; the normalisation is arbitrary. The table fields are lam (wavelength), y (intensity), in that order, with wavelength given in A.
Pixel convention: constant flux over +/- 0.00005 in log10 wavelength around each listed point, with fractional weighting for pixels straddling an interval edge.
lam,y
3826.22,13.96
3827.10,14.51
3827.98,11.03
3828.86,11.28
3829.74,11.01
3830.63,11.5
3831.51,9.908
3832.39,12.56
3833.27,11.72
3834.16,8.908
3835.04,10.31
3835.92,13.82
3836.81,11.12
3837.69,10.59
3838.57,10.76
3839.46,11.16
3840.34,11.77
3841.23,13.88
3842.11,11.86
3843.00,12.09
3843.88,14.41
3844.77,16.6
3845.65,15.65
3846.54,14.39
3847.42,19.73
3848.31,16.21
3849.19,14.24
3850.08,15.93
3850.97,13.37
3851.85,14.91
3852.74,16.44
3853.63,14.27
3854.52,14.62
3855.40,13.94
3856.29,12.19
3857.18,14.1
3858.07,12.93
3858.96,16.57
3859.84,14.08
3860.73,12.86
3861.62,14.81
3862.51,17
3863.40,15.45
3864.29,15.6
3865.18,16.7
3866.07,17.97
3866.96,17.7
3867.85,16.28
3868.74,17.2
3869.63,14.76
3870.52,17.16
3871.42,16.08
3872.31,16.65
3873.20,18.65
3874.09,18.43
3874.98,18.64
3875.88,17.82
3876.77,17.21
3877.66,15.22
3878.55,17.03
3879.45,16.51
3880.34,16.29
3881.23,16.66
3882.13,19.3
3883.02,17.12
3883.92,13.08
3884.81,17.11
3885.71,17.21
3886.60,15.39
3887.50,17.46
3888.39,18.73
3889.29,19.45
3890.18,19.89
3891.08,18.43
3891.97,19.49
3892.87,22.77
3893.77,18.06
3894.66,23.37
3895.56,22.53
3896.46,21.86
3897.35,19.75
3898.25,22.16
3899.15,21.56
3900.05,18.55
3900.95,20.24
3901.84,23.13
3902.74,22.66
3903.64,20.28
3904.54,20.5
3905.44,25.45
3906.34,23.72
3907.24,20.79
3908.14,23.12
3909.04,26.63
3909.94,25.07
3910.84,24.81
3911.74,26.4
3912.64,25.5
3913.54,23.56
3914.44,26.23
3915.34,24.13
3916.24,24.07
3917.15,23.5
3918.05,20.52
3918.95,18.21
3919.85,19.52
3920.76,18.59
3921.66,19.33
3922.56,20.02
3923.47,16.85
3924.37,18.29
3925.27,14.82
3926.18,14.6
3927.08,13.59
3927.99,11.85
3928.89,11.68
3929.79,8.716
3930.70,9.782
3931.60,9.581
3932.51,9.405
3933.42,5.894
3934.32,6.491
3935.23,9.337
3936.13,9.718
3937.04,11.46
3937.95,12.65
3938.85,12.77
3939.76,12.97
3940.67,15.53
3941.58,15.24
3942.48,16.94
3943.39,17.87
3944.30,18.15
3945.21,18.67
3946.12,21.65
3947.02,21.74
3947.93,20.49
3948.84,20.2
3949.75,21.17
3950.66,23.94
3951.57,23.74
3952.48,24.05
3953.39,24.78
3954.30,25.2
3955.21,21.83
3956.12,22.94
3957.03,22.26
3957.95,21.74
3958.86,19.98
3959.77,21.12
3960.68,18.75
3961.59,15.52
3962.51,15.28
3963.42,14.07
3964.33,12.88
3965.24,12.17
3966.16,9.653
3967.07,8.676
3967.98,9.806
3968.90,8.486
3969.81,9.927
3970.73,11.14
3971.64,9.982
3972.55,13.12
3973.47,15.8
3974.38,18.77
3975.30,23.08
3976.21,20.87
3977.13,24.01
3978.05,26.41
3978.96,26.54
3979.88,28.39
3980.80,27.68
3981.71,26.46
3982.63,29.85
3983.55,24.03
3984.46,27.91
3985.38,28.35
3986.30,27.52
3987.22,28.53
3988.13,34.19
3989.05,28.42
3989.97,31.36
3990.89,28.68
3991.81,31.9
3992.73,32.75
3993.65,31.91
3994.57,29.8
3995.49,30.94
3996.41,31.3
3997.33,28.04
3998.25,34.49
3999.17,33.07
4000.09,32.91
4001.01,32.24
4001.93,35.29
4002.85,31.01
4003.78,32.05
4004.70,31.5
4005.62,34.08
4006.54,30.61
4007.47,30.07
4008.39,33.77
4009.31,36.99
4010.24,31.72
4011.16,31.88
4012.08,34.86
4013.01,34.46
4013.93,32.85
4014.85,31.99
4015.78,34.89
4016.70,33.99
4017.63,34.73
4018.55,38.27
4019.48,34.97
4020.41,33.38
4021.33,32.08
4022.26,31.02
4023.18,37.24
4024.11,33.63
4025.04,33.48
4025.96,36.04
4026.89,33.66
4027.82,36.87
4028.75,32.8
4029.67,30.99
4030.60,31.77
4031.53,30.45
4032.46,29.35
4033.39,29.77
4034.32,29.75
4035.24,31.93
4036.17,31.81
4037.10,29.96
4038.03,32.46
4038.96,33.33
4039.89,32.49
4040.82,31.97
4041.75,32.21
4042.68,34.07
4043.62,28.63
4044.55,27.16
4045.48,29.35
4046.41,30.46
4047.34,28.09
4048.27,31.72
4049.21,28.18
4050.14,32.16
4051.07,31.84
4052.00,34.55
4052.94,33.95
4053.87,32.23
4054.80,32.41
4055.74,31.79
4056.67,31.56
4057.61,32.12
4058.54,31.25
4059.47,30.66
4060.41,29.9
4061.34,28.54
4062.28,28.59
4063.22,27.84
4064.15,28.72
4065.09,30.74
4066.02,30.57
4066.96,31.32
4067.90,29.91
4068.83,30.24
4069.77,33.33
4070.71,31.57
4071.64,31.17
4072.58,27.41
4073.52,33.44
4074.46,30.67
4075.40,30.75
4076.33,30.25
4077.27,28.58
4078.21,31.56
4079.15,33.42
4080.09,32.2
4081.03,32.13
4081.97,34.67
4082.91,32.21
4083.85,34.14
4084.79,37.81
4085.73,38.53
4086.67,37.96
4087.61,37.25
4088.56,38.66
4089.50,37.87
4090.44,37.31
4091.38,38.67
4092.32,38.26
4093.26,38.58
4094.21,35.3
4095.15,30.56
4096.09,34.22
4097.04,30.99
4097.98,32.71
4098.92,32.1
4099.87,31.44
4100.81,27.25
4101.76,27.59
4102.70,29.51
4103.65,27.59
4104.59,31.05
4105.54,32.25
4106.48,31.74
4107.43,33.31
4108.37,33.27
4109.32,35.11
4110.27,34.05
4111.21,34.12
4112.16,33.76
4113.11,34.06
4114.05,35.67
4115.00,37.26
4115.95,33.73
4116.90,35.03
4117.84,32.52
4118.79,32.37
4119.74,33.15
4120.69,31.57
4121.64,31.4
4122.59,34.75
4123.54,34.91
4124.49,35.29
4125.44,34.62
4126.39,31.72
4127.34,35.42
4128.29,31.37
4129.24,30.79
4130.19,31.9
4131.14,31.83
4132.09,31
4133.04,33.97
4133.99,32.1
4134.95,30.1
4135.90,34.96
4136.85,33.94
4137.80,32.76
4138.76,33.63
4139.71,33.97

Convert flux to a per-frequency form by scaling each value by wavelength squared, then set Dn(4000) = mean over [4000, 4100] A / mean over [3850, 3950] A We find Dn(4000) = 2.0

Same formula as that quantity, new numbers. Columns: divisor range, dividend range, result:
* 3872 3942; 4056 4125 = 1.99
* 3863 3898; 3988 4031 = 1.96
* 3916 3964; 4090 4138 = 2.11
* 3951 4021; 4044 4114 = 1.29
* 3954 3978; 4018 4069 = 1.99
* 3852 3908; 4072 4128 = 2.08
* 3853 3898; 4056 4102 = 2.11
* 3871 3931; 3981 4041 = 1.75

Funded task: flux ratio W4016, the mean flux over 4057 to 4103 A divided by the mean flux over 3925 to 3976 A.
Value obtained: 2.08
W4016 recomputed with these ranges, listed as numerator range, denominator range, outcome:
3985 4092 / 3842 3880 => 2.05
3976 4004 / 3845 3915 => 1.61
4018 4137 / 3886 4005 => 1.55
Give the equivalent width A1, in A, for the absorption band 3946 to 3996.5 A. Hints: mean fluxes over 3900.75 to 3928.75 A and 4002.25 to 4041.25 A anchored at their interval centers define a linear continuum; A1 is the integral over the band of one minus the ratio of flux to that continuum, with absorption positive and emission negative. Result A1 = 9.82 A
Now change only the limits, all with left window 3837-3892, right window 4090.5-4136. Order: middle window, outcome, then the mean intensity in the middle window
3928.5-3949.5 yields 7.17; 13.9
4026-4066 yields -4.05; 31.2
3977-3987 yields -1.35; 27.1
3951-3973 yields 5.69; 16.6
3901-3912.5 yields -2.96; 23.5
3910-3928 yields -0.99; 20.5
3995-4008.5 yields -3.61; 32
